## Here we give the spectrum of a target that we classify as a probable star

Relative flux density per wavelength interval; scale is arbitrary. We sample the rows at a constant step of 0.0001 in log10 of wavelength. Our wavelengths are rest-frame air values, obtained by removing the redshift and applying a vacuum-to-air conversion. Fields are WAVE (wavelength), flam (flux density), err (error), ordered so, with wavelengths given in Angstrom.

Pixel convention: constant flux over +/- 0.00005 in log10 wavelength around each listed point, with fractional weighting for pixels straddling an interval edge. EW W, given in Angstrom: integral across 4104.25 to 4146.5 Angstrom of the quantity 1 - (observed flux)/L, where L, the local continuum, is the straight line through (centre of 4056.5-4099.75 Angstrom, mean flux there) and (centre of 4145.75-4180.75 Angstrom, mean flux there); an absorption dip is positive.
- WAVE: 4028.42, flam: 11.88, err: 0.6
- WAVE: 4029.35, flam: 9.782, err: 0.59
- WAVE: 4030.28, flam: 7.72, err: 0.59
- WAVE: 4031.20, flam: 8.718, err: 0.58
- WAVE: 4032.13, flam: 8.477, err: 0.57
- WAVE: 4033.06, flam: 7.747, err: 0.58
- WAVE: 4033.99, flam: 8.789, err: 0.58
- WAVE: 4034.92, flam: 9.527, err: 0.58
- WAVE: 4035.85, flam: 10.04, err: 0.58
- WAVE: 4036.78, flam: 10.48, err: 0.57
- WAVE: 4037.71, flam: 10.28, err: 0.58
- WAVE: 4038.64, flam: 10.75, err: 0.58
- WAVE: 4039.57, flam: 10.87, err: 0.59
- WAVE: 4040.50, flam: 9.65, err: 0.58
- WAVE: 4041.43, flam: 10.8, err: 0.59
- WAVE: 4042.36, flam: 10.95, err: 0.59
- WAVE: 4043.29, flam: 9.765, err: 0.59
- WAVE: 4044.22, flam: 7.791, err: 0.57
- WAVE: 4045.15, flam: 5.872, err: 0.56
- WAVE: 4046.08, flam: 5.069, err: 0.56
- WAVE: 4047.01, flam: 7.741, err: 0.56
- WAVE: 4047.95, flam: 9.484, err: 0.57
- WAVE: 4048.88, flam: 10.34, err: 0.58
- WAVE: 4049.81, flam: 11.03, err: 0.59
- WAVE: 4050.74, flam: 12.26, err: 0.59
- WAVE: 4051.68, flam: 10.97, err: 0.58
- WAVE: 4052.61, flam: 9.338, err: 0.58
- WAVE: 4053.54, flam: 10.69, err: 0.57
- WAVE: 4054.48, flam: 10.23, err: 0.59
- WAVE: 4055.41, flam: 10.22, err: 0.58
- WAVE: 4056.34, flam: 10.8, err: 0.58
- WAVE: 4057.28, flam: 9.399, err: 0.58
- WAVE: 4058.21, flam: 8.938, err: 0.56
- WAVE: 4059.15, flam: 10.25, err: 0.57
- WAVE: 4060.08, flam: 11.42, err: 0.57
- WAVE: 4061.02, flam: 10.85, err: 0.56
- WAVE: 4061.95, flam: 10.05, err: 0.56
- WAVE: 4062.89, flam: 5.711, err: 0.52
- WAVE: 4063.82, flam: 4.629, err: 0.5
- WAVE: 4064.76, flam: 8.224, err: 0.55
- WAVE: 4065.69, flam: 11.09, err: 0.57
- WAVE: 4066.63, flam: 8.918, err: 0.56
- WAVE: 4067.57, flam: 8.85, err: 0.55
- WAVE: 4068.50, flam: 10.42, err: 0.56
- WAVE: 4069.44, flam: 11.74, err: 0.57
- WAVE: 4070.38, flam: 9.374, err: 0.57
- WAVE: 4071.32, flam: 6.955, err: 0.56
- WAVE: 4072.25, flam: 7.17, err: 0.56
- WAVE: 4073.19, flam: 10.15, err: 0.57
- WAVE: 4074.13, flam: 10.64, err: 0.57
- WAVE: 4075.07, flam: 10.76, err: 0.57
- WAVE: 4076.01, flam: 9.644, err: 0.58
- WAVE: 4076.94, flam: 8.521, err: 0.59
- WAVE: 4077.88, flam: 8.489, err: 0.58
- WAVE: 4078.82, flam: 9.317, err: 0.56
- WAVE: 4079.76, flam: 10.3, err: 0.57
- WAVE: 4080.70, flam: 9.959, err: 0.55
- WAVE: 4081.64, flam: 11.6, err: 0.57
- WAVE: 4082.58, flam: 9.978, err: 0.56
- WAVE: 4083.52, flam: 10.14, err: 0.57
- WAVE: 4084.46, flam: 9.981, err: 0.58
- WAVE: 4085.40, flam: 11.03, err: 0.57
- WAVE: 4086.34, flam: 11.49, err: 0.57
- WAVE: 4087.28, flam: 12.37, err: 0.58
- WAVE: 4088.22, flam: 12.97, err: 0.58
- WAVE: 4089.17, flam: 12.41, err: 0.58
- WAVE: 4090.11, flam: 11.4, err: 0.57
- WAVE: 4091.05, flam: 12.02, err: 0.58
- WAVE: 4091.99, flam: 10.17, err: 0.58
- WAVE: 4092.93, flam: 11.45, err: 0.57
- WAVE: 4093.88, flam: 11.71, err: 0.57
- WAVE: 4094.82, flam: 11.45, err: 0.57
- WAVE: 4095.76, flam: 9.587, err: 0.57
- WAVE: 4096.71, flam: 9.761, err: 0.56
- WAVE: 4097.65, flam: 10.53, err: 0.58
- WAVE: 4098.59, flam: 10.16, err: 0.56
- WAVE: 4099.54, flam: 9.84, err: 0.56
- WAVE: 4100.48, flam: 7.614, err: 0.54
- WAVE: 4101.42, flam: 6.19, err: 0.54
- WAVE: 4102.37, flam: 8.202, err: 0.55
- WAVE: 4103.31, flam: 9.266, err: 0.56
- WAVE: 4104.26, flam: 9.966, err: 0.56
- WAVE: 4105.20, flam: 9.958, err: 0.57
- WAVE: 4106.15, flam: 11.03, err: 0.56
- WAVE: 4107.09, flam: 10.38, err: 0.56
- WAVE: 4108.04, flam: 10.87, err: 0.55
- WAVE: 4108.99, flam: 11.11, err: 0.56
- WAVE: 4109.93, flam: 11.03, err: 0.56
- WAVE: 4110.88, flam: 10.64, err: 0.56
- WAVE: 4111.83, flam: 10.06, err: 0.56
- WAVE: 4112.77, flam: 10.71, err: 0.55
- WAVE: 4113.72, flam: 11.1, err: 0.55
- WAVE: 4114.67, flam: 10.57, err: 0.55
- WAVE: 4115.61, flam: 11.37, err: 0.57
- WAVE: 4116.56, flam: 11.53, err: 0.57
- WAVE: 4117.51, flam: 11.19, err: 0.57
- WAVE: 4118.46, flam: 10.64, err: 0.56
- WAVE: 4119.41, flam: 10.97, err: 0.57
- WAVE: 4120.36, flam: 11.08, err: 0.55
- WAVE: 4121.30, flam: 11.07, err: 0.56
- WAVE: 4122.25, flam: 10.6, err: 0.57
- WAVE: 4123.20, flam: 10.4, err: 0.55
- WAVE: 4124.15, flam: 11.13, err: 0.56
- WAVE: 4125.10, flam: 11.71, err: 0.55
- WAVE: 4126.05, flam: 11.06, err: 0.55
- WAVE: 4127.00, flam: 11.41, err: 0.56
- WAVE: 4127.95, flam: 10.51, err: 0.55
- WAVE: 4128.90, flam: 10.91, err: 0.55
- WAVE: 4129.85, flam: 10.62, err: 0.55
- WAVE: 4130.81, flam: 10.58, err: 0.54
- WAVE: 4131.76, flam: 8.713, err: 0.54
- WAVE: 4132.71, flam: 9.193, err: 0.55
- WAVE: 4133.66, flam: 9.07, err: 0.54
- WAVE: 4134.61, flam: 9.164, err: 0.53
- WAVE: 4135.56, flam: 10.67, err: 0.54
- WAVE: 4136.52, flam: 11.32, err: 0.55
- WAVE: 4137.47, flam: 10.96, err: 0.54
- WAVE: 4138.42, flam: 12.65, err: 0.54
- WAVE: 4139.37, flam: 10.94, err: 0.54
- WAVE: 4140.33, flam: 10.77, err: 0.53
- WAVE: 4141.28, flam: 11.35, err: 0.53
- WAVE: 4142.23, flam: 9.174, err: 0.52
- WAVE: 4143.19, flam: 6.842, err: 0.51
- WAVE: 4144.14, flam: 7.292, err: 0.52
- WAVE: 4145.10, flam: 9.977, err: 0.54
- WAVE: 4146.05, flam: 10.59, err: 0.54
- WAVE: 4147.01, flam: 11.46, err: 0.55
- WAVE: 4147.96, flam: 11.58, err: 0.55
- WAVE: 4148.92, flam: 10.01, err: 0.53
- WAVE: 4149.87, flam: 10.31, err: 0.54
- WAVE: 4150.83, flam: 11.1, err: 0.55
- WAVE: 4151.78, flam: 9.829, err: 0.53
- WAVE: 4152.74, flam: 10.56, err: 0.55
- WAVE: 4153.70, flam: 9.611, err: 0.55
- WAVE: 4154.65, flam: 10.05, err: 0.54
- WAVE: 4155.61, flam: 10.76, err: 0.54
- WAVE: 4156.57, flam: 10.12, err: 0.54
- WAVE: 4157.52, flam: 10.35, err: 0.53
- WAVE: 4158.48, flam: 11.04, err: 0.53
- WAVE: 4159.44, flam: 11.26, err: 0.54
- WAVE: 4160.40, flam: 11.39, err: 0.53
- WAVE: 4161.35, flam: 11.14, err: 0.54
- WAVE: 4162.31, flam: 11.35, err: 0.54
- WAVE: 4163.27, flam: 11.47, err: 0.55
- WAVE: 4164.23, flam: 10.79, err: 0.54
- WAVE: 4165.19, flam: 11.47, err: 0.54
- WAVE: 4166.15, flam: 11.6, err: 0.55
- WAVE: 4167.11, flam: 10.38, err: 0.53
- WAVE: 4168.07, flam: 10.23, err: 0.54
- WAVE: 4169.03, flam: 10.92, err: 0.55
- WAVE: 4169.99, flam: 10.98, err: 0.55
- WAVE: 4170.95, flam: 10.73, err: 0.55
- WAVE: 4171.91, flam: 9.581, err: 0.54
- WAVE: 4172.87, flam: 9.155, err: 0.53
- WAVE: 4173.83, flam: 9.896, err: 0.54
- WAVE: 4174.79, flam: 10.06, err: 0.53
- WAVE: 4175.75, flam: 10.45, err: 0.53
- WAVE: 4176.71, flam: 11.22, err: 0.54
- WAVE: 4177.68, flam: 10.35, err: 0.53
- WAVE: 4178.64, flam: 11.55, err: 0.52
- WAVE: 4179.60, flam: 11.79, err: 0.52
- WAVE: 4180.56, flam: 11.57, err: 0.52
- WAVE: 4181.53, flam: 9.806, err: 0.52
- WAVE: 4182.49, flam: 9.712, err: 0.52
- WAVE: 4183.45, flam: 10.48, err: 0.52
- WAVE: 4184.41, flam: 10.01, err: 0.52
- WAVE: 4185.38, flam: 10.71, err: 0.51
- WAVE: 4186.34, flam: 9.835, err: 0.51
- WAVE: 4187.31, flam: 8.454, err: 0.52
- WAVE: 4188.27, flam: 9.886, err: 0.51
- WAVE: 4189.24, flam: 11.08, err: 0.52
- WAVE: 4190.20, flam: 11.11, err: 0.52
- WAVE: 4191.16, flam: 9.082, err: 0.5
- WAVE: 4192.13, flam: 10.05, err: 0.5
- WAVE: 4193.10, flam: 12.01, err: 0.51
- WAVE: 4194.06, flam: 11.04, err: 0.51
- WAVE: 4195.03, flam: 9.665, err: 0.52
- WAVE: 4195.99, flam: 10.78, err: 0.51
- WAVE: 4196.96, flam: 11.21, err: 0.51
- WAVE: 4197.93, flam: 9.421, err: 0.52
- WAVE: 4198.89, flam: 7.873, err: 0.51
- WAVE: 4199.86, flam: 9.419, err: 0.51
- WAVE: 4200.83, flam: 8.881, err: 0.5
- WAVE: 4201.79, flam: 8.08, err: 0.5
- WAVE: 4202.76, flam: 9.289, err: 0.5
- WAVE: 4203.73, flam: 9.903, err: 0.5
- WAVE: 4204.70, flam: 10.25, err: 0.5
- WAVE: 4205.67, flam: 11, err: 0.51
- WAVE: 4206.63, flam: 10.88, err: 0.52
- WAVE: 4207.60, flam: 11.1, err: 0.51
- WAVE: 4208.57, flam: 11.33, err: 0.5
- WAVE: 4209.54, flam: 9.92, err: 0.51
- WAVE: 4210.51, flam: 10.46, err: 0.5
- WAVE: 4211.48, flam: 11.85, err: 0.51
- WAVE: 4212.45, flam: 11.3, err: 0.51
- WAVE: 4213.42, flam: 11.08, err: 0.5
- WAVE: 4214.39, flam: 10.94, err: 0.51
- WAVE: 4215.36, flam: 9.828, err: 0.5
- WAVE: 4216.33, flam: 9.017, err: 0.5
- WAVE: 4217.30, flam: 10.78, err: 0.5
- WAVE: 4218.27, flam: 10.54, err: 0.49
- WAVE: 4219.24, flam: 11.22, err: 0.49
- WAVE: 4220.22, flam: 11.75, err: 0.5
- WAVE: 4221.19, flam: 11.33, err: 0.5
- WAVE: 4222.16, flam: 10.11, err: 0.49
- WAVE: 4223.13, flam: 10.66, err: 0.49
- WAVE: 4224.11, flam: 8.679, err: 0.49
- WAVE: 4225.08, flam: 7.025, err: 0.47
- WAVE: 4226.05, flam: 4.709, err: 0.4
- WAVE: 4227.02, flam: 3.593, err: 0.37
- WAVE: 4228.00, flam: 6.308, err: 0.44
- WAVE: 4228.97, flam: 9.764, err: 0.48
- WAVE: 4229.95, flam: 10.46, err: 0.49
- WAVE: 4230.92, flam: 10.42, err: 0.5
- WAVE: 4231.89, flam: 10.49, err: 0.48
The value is -0.4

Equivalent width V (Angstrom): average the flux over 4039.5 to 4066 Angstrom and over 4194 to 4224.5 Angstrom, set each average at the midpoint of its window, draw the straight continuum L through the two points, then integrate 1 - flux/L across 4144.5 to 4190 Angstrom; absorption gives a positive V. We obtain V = -2.3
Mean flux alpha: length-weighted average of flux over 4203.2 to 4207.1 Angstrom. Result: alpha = 10.5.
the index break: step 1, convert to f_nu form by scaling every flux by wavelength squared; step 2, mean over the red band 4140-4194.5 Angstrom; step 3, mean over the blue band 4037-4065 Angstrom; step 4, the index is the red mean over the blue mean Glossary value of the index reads 1.2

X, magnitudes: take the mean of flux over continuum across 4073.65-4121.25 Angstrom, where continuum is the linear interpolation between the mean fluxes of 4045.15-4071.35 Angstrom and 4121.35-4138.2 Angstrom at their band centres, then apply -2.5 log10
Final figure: -0.047 mag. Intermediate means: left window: 9.44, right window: 10.5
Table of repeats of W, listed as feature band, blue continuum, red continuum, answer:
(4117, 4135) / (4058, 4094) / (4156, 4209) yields -0.6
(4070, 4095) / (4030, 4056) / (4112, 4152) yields -1.1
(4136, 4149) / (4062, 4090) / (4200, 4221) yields -0.3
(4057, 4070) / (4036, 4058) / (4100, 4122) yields 0.8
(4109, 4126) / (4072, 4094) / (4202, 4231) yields -0.9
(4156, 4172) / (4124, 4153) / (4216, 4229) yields -1.6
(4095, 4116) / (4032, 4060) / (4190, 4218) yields -0.3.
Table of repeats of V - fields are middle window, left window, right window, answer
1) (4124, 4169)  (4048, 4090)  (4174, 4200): -1.4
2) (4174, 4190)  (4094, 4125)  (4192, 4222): -0.1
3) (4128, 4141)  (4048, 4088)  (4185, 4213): -0.5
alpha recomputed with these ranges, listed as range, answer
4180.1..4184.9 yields 10.3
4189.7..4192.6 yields 10.1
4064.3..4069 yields 9.52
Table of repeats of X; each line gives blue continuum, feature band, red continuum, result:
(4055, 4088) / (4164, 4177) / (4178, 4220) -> -0.03 mag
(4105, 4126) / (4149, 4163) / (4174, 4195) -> 0.00 mag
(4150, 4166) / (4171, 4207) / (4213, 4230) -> -0.01 mag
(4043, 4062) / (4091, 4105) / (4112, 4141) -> 0.06 mag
